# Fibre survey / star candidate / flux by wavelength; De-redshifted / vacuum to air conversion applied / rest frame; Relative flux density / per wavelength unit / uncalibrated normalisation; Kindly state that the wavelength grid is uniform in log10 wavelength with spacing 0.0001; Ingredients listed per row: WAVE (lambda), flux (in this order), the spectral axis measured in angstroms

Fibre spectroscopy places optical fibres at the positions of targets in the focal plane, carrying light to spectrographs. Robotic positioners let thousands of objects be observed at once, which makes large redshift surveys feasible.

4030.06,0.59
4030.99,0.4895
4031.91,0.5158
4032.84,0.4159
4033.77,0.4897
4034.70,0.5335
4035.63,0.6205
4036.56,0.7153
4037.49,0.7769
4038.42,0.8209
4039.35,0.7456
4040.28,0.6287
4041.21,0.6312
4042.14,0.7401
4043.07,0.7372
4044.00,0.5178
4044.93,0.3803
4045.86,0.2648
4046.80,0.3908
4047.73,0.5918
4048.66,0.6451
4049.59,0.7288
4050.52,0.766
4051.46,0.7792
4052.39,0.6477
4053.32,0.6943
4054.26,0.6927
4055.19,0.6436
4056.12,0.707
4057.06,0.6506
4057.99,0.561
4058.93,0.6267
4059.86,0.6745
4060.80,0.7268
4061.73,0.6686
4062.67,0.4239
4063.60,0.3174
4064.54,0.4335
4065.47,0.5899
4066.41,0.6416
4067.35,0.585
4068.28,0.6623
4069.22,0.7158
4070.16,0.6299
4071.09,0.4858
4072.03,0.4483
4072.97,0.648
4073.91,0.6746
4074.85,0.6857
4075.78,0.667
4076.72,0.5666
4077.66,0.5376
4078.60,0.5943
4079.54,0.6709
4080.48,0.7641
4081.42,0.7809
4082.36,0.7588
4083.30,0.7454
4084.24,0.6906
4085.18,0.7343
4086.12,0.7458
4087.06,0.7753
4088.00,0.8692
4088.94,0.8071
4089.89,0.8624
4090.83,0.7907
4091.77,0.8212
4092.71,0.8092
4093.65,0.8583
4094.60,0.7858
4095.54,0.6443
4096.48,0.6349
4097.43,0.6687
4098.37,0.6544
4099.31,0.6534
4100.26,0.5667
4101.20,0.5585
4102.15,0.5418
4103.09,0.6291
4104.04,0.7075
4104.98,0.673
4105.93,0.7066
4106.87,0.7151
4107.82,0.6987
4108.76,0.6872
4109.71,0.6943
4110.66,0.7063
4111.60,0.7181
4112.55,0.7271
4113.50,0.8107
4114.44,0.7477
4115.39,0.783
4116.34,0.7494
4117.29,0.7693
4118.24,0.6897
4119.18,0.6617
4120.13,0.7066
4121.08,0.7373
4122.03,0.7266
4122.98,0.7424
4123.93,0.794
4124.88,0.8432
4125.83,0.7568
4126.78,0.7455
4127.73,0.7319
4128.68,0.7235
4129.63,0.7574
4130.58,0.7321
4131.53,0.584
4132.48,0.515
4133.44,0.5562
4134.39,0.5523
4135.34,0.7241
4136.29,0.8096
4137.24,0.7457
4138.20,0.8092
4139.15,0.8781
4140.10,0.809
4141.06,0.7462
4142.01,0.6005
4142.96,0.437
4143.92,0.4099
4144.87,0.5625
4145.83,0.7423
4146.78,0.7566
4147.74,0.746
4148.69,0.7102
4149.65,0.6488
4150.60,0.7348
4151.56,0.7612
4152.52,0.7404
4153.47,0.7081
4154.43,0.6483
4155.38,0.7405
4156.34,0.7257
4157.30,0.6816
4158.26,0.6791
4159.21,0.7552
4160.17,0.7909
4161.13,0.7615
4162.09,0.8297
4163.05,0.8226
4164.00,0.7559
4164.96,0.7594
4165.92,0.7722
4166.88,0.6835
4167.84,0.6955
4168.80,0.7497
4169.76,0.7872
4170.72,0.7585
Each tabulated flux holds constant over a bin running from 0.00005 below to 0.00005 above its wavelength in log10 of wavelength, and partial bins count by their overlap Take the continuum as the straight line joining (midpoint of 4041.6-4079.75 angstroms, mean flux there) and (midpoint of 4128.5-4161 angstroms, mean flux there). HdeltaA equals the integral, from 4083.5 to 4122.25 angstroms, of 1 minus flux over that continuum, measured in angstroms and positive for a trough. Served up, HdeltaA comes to -4.3 angstroms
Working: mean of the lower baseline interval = 0.605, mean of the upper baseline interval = 0.692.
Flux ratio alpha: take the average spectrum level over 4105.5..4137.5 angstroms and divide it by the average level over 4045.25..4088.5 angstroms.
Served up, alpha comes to 1.13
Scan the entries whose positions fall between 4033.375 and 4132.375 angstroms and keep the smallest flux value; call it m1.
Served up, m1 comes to 0.2648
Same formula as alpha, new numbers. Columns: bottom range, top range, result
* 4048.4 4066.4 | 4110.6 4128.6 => 1.18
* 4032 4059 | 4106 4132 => 1.17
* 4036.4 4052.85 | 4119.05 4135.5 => 1.10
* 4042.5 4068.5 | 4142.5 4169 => 1.18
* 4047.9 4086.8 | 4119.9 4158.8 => 1.09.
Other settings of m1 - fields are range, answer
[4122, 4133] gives 0.515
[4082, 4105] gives 0.5418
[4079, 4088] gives 0.6709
